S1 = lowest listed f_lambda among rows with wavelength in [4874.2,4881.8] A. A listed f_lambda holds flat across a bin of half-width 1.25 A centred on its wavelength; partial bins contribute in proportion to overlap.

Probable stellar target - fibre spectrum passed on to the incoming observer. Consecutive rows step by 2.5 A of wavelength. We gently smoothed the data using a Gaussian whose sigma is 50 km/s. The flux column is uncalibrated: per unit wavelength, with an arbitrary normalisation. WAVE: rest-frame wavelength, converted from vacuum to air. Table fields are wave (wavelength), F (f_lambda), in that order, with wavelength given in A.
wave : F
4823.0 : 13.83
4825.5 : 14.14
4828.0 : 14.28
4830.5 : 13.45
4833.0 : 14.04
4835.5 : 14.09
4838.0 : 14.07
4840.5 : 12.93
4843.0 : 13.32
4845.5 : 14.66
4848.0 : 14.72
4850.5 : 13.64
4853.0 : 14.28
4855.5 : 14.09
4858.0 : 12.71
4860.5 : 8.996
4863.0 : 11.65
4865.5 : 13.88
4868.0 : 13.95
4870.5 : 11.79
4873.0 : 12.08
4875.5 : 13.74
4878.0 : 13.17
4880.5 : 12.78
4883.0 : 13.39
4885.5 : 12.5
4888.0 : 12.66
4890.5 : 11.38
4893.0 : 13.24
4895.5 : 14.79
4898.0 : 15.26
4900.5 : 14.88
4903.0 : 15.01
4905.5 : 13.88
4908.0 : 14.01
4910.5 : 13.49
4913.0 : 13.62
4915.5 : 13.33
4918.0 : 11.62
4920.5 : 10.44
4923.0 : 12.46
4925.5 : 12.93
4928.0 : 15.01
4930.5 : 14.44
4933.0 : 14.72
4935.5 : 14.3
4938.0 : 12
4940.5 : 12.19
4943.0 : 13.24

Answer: 12.78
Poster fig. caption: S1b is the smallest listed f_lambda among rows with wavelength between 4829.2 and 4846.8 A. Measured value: 12.93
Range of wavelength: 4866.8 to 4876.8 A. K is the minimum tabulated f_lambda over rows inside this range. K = 11.79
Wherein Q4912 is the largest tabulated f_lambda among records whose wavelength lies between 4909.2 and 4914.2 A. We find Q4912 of 13.62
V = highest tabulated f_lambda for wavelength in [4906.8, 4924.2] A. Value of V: 14.01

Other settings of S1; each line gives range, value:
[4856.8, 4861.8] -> 8.996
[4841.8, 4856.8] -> 13.32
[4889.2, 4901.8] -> 11.38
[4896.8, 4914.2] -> 13.49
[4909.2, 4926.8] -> 10.44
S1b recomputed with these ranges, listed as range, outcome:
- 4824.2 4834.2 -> 13.45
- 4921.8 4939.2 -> 12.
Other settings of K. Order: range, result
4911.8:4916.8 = 13.33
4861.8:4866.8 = 11.65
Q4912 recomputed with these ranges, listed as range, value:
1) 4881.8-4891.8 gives 13.39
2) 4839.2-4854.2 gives 14.72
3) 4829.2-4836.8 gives 14.09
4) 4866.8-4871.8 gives 13.95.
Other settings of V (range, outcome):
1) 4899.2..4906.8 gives 15.01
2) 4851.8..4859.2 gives 14.28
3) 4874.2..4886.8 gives 13.74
